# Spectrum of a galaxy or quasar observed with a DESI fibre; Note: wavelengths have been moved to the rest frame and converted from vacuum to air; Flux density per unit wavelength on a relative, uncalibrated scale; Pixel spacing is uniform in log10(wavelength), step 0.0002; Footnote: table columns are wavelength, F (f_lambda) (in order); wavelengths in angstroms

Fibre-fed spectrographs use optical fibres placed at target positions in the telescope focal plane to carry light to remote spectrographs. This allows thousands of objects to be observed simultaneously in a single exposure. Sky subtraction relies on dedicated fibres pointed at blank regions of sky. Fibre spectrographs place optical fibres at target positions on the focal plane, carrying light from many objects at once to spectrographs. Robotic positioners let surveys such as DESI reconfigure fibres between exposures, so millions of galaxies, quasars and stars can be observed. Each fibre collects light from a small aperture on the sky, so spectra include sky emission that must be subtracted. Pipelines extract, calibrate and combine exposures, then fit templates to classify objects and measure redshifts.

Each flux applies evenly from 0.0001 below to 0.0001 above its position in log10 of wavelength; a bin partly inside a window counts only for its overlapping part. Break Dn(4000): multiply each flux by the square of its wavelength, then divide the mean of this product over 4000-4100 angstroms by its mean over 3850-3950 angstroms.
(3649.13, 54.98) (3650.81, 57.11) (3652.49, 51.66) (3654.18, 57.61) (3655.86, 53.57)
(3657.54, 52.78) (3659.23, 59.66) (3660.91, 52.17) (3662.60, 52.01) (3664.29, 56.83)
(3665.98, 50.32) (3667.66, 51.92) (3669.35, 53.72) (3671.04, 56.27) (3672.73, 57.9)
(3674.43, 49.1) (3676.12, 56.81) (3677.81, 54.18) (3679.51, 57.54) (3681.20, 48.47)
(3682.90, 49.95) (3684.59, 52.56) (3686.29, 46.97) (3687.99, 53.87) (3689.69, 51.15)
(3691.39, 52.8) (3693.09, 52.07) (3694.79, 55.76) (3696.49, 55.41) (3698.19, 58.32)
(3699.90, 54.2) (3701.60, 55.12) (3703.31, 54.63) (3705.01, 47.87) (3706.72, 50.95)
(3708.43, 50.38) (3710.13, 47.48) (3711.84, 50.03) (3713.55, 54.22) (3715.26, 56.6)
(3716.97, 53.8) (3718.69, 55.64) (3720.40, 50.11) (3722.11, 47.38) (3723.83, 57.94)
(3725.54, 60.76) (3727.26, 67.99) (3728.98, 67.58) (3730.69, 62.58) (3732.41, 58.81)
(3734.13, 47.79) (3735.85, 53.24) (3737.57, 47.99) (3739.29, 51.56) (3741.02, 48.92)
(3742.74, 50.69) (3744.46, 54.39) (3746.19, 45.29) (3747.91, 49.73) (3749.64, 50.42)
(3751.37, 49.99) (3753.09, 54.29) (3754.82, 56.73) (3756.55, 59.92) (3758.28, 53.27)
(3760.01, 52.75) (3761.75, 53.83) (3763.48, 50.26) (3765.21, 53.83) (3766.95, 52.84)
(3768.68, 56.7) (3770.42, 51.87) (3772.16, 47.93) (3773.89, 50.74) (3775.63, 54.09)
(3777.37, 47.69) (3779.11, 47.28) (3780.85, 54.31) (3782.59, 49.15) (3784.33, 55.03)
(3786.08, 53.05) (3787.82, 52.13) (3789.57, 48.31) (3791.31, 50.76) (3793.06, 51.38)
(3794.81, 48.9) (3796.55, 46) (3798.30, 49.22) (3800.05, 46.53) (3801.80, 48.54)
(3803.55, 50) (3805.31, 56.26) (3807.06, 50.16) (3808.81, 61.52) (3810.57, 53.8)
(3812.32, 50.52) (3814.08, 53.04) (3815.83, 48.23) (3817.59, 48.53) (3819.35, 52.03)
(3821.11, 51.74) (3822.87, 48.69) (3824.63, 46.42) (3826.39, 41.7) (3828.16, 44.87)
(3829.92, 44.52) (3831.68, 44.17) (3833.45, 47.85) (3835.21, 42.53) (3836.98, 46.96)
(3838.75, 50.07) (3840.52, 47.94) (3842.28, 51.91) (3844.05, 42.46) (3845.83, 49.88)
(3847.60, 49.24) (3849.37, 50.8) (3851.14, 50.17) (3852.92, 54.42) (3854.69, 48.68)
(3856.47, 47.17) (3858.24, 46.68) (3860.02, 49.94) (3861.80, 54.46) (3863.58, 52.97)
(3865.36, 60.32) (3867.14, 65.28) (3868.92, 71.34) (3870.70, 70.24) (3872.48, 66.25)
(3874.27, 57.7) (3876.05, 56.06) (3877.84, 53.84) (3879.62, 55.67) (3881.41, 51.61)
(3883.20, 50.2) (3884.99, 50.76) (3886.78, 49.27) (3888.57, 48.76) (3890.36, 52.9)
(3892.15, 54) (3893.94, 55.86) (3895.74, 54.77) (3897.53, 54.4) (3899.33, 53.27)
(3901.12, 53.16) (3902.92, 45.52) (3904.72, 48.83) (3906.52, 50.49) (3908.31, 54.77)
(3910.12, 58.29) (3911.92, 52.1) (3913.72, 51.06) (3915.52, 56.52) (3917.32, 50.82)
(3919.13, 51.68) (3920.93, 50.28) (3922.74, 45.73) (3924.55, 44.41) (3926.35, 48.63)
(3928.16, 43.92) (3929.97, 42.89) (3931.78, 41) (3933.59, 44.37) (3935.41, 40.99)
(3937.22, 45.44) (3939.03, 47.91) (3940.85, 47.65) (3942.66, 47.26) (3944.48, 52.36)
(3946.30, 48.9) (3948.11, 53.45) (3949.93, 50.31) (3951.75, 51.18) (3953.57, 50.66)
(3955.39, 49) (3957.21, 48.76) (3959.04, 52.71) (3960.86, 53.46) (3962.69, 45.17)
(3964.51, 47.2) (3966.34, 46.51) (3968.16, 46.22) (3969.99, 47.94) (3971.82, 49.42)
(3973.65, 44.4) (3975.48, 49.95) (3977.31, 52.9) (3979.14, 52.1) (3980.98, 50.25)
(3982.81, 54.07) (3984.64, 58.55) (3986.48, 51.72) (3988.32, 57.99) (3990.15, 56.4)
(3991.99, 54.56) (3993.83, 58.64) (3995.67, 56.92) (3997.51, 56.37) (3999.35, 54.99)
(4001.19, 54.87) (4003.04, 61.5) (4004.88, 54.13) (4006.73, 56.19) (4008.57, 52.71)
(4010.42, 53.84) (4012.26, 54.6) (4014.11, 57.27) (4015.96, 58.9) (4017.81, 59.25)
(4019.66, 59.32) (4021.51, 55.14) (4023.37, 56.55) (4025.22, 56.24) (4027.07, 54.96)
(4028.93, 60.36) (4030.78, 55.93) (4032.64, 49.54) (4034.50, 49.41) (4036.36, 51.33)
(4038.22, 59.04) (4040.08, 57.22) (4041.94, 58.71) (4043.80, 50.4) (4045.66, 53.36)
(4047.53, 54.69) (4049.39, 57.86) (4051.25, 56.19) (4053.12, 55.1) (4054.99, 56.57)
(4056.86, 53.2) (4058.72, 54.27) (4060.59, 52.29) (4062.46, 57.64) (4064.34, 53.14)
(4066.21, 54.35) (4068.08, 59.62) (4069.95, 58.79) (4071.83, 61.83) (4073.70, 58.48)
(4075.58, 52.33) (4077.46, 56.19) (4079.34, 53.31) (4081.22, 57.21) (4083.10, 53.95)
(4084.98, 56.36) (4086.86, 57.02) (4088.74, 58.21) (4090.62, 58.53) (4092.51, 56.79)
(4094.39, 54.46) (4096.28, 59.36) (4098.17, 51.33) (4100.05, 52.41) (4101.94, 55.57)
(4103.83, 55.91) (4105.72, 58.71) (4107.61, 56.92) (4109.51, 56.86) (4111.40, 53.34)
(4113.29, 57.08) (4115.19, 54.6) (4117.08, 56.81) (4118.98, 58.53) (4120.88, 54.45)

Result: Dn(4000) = 1.16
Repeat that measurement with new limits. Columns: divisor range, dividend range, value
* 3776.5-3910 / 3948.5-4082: 1.15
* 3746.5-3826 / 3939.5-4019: 1.13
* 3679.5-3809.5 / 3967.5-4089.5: 1.21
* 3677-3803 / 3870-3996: 1.08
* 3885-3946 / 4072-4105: 1.23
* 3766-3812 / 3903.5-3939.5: 1.01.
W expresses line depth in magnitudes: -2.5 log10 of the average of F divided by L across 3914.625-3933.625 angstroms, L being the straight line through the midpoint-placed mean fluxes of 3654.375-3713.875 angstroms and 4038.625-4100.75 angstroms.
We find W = 0.157 mag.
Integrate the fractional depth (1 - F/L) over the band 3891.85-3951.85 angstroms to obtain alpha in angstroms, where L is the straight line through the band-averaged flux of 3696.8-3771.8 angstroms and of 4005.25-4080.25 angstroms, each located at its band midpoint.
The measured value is 5.6 angstroms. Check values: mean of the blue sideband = 53.7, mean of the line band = 49.7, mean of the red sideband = 55.6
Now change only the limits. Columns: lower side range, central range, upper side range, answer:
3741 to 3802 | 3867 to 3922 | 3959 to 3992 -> -3.6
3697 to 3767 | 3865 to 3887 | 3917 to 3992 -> -3.4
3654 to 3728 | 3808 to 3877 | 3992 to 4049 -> 3.5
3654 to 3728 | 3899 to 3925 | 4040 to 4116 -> 1.8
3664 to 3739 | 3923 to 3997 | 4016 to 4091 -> 7.6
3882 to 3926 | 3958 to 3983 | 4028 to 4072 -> 1.9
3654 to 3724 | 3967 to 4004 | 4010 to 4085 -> 1.2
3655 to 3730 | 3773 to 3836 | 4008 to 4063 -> 5.5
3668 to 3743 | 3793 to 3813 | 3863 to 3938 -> 0.8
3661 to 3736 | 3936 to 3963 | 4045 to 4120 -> 2.8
